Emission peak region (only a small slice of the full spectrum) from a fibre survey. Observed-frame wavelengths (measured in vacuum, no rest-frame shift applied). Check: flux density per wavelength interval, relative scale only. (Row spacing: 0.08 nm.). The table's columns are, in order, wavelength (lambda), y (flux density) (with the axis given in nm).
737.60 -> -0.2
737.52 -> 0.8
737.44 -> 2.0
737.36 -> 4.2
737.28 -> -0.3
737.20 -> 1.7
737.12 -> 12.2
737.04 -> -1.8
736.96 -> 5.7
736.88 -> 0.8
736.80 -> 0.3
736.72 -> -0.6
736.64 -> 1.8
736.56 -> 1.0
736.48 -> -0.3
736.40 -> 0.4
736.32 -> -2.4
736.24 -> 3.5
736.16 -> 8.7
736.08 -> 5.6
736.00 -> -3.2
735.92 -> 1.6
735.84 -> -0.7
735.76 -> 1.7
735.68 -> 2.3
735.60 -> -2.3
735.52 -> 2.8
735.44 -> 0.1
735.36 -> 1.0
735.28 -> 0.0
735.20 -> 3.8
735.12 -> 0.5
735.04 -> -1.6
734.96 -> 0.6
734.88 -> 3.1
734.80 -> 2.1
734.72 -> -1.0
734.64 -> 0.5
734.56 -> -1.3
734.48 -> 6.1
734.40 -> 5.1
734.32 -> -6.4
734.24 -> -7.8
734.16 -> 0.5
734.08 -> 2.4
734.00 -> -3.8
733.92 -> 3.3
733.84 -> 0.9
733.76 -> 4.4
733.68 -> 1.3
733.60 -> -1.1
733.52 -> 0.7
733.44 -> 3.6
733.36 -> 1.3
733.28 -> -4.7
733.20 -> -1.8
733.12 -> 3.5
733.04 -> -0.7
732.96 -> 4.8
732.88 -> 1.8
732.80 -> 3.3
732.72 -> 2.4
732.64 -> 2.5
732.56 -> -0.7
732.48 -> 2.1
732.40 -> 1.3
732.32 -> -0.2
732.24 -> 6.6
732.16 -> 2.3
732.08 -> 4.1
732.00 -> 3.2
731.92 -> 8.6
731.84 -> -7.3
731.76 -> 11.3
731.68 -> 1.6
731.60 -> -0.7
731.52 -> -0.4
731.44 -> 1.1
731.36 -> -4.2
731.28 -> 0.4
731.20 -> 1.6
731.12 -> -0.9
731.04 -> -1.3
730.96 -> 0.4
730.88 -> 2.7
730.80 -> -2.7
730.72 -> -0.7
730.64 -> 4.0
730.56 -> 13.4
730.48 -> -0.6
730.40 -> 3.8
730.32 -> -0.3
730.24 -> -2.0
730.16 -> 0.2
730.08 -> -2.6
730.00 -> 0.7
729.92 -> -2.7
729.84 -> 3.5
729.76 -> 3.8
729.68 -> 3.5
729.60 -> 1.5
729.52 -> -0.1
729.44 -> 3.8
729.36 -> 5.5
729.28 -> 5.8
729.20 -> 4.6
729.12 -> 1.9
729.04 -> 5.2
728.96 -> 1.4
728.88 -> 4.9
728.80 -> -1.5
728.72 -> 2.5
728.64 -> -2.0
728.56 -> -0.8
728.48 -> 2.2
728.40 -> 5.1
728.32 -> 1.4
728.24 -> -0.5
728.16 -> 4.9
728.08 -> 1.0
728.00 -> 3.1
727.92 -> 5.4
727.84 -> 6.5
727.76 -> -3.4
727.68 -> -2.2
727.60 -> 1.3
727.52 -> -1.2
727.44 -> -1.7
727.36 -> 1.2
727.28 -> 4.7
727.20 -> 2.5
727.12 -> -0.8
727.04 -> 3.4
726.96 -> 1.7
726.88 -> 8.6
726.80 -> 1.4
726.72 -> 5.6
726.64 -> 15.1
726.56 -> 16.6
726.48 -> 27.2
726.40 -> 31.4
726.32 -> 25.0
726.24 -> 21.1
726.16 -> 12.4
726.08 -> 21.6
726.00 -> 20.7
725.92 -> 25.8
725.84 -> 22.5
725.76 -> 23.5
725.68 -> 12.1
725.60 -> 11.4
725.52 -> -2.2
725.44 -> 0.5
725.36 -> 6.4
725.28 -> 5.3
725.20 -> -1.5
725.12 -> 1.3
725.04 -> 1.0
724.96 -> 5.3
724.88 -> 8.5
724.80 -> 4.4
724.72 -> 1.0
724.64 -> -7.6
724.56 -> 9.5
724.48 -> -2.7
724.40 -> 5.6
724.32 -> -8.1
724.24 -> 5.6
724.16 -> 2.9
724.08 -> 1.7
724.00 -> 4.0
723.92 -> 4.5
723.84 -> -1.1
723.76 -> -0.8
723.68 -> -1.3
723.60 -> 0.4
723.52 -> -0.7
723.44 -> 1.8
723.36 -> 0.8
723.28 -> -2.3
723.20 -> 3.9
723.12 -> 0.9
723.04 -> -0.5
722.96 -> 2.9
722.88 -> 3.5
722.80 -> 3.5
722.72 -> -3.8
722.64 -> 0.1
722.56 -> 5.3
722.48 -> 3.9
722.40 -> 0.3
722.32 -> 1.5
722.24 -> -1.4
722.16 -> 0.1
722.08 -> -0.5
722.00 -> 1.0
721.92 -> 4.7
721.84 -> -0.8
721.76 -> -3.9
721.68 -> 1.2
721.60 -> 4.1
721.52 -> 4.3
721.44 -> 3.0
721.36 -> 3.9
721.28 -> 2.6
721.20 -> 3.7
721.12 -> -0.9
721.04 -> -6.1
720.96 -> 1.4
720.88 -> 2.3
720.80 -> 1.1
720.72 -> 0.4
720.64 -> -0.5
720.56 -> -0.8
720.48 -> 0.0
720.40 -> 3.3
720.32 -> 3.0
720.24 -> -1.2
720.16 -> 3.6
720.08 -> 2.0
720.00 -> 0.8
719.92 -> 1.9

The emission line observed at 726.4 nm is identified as [O II]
